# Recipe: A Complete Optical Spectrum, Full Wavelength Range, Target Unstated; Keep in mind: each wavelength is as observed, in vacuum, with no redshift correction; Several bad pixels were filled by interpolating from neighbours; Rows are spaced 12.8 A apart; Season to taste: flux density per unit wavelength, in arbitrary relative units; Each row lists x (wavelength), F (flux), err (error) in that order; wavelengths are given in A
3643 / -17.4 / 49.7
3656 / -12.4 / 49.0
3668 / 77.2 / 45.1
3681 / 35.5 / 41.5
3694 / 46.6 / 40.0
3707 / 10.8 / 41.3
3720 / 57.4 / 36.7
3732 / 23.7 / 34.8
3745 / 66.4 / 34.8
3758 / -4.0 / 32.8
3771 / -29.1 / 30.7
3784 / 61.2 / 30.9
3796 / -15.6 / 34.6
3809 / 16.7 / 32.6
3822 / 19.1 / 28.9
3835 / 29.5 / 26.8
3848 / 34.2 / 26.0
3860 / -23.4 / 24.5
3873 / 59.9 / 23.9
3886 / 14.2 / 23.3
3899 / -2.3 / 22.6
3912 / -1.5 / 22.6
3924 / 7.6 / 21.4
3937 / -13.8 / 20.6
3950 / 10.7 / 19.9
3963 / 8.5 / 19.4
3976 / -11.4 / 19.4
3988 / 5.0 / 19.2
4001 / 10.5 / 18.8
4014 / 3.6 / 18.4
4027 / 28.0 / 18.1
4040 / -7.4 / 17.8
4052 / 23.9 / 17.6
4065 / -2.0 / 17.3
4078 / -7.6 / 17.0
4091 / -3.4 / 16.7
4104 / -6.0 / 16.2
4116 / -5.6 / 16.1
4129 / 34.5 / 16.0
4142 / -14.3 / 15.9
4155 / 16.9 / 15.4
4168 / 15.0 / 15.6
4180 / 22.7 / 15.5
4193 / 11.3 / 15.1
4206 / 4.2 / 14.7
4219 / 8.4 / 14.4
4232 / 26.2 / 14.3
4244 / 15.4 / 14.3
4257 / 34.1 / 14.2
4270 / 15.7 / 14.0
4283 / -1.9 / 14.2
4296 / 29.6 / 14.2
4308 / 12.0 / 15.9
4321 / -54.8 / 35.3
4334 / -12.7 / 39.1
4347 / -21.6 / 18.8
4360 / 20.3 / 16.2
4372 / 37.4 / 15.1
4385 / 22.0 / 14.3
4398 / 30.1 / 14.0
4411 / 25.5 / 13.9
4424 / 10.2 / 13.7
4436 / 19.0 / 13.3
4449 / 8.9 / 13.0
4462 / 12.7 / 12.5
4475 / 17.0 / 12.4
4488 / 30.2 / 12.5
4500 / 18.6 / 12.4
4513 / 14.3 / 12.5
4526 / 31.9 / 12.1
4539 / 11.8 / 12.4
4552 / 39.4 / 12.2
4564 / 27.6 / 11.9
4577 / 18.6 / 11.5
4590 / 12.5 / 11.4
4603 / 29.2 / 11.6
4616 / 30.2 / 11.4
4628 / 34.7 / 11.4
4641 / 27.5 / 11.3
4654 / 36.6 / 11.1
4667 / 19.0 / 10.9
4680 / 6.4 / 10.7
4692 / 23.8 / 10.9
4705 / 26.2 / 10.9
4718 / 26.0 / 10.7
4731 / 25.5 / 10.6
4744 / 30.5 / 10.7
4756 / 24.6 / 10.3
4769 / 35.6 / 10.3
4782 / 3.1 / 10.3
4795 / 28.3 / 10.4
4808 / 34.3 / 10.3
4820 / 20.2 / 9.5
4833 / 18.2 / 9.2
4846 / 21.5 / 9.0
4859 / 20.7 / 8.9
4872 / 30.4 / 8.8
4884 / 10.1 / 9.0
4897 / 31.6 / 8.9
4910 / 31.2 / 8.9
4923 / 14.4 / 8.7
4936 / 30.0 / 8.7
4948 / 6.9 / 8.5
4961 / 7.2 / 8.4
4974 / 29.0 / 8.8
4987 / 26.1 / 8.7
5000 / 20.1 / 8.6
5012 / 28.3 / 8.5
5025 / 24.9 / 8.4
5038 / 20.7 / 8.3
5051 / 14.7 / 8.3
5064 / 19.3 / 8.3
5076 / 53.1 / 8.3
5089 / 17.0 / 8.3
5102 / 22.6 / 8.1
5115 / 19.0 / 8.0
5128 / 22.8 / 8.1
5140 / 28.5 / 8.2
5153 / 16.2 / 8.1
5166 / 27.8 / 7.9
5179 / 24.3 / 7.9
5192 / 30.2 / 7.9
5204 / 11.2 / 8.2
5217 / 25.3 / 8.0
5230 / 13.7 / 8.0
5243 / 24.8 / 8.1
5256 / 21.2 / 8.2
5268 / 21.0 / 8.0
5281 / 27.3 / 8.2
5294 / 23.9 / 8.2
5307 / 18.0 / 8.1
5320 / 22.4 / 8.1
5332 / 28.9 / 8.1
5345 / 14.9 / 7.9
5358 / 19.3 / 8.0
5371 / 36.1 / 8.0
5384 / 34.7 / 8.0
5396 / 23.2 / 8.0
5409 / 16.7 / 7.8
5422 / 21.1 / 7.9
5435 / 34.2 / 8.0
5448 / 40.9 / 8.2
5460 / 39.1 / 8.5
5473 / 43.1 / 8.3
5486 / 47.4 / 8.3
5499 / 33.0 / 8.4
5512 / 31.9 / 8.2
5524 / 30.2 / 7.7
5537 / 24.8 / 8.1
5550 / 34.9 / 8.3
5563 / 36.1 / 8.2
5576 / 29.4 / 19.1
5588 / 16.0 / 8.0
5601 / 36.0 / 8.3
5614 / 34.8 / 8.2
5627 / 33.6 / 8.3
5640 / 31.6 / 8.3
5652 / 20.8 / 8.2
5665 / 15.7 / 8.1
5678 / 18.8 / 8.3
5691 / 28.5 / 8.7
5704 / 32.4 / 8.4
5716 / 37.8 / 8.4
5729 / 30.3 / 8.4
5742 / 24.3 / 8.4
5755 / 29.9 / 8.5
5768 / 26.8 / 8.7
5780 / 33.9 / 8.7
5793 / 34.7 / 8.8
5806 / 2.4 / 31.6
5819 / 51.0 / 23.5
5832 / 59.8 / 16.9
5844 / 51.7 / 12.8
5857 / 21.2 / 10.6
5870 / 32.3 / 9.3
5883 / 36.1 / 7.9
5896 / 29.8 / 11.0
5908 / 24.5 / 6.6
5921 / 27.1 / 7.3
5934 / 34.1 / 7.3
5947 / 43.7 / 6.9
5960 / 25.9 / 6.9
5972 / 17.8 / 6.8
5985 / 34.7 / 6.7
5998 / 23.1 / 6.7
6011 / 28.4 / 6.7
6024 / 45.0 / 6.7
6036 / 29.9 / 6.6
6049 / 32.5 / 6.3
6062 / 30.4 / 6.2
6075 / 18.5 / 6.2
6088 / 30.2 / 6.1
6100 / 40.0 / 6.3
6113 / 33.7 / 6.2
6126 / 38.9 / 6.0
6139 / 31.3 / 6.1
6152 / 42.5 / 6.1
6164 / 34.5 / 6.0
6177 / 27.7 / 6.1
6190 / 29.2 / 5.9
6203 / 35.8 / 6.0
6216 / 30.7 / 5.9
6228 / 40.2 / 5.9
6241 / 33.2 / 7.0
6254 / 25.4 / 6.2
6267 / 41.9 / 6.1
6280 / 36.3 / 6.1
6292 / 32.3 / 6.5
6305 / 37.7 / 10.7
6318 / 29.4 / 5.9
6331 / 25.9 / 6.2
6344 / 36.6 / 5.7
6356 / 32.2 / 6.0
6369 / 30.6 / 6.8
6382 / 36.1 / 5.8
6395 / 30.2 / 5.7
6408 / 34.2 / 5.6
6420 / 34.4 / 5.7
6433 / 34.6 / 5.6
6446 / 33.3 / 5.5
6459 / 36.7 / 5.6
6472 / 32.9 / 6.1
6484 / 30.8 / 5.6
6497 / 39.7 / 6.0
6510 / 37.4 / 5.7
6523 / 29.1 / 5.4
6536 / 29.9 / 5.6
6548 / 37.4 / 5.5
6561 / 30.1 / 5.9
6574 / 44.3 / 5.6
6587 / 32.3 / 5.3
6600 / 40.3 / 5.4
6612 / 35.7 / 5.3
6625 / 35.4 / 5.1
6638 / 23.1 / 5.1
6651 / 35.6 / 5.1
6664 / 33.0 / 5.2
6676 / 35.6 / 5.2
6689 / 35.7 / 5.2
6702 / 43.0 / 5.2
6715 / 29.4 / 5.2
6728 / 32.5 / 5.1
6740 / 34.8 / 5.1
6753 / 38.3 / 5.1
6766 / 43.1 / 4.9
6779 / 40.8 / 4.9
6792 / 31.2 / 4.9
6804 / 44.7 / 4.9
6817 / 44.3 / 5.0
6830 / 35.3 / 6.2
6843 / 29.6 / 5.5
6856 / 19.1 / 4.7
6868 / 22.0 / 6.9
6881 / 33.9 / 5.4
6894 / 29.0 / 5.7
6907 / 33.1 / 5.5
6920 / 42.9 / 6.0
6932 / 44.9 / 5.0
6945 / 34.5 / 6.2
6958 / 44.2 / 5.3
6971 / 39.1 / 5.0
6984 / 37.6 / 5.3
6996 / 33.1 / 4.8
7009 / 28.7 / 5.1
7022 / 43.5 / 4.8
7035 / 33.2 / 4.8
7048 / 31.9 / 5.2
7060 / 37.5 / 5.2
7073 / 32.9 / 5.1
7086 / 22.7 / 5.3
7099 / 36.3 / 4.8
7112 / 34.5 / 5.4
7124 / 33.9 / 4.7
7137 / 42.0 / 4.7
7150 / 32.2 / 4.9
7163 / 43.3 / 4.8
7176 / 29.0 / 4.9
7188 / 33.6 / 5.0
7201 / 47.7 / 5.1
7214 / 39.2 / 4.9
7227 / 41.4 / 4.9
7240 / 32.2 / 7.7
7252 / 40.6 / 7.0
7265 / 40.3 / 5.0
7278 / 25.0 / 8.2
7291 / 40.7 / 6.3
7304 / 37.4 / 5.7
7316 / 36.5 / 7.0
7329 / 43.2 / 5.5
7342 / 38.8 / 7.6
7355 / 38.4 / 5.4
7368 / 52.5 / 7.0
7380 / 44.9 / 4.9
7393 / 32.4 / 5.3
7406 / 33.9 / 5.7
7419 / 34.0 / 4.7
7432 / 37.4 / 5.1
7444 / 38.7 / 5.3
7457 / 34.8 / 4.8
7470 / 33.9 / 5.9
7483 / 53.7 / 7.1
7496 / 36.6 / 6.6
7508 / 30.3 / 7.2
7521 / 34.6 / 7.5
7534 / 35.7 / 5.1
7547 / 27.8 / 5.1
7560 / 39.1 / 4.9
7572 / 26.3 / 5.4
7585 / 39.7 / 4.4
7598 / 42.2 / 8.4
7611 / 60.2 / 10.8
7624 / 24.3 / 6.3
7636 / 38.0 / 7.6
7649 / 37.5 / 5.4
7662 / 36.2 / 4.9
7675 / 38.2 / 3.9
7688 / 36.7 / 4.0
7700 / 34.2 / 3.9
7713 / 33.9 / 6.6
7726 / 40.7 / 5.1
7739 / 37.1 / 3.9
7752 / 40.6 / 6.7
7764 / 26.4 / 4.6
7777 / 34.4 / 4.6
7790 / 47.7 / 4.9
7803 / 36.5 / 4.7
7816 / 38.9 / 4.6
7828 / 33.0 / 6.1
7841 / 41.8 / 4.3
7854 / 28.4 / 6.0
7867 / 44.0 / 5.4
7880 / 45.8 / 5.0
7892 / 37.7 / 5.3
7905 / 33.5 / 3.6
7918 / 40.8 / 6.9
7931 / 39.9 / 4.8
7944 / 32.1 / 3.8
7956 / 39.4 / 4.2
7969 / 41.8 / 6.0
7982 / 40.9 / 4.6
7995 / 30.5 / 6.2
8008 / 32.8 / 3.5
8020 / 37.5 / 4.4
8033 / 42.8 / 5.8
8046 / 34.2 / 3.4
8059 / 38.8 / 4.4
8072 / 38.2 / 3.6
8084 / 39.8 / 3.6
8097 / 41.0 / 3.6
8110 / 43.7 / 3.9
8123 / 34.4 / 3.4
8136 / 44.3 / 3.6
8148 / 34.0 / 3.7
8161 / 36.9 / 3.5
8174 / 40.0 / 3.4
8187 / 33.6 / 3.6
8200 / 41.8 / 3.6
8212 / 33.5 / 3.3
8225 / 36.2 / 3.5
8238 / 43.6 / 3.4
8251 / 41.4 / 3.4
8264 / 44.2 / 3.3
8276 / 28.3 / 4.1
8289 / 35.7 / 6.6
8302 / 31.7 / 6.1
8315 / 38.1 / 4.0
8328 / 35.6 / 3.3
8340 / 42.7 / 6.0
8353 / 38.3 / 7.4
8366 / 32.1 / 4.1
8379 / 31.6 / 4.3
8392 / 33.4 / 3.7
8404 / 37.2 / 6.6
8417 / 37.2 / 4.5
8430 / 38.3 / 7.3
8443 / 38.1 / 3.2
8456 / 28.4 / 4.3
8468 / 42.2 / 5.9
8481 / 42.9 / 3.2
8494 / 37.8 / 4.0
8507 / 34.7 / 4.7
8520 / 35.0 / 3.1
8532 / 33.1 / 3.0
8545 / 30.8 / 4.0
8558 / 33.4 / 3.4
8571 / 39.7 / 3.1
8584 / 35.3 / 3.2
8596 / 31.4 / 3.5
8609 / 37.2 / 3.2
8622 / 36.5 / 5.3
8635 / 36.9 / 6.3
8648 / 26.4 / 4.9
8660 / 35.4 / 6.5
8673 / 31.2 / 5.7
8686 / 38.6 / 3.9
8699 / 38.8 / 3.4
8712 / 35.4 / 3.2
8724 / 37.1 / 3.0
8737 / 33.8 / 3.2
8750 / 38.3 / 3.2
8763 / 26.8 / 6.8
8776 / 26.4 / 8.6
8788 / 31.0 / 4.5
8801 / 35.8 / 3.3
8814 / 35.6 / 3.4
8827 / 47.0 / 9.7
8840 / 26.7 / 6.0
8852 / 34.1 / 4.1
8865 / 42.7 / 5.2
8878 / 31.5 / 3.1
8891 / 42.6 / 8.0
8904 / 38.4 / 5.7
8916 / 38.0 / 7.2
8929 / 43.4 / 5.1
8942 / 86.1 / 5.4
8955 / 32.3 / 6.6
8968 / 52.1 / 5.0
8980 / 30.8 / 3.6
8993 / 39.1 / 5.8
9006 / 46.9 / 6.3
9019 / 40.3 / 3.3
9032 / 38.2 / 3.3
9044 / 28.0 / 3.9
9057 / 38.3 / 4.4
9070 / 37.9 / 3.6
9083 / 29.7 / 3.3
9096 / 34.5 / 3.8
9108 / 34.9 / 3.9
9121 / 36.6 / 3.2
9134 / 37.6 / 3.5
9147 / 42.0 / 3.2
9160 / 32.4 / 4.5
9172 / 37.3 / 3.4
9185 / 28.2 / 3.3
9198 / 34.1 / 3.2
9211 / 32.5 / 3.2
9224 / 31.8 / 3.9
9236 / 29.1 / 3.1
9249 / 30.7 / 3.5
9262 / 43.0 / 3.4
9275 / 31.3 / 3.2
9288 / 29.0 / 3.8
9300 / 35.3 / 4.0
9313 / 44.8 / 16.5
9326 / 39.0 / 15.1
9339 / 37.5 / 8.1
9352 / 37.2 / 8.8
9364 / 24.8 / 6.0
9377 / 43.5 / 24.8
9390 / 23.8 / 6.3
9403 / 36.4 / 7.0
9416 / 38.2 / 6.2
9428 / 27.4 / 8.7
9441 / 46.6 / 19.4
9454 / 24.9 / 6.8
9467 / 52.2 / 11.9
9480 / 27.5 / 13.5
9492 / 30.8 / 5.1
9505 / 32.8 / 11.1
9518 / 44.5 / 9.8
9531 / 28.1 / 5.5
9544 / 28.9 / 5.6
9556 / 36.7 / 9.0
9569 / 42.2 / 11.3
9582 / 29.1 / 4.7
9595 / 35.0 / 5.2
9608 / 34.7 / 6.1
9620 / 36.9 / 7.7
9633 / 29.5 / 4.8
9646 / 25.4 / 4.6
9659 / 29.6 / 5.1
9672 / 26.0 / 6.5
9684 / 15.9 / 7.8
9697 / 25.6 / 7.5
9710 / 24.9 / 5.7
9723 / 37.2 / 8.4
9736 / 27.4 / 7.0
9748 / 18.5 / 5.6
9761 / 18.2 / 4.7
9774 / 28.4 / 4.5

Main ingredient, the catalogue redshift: 0.362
